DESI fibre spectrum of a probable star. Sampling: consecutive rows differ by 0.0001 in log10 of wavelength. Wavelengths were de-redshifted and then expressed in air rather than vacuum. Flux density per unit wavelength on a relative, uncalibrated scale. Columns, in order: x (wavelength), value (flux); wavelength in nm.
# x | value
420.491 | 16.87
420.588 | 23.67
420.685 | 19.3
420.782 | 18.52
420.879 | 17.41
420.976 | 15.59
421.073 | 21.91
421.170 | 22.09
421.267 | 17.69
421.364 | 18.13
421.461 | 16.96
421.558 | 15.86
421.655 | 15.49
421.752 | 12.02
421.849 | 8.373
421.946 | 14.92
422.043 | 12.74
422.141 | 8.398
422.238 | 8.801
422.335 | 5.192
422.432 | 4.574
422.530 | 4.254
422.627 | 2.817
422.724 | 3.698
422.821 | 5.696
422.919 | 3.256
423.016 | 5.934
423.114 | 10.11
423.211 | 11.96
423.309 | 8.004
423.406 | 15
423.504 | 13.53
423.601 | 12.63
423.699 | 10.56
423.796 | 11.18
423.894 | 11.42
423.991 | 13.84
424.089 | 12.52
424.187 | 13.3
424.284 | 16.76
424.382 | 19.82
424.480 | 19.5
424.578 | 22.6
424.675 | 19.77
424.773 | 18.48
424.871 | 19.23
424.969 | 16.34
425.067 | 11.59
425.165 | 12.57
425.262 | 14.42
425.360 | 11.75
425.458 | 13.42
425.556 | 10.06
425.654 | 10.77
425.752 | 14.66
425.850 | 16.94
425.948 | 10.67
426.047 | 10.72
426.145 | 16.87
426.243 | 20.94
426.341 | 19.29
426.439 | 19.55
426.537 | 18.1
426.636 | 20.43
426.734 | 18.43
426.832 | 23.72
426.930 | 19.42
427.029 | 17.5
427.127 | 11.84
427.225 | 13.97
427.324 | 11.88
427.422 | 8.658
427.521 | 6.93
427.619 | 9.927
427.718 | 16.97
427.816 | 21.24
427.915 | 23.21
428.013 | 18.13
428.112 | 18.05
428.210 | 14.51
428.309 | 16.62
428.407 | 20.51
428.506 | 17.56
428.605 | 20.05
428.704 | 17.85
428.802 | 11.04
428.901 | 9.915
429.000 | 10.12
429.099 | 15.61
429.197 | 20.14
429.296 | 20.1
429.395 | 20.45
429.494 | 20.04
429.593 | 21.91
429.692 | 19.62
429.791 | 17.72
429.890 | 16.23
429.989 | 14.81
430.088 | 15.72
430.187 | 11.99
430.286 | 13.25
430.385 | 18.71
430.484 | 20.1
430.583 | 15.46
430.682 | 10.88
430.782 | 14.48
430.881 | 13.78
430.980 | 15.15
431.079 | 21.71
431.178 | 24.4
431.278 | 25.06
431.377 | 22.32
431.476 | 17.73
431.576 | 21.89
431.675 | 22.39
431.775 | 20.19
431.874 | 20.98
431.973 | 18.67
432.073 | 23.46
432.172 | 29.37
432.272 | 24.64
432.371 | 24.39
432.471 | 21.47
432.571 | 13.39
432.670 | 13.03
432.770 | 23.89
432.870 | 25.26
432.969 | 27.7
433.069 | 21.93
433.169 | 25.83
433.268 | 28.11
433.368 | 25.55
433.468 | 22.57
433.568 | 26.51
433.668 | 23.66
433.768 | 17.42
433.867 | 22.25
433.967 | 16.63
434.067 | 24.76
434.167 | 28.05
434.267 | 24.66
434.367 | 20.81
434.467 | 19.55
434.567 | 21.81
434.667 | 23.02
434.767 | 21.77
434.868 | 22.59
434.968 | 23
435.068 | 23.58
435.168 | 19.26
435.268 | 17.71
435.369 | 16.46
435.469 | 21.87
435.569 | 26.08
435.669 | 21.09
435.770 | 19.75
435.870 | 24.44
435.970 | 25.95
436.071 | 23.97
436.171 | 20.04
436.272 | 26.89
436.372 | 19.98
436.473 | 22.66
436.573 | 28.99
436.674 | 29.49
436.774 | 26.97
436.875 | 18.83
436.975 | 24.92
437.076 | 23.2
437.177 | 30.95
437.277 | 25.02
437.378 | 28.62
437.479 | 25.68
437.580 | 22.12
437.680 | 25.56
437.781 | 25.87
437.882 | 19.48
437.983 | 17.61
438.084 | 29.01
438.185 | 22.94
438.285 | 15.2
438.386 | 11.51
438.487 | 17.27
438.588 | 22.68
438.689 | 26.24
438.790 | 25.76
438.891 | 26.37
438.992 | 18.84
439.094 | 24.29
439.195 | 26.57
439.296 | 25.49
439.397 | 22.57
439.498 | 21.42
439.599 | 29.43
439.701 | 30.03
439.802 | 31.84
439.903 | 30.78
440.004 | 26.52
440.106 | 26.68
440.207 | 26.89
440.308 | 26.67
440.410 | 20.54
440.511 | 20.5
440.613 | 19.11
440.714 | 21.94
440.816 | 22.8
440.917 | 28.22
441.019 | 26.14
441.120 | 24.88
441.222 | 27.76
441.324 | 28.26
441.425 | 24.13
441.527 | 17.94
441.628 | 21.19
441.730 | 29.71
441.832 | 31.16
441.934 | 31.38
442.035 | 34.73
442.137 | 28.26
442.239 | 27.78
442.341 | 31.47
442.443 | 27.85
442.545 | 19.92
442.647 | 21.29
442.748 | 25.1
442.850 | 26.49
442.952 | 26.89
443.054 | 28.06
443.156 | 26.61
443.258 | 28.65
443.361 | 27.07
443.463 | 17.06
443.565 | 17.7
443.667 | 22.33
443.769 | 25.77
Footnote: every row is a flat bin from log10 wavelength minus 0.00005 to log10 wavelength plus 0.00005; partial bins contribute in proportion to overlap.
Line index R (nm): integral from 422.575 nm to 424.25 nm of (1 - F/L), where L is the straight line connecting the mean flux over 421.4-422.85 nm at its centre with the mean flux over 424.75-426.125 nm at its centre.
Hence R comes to 0.22 nm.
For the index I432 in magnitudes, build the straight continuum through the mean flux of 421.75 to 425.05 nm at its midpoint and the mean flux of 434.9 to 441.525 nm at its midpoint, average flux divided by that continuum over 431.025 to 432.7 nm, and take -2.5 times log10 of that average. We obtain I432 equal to -0.16 mag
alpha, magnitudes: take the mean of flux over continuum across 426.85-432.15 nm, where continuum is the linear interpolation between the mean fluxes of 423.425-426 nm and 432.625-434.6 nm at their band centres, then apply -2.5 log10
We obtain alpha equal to 0.11 mag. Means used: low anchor 14.6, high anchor 23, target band 17.3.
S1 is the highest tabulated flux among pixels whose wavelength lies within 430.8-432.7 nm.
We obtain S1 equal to 29.37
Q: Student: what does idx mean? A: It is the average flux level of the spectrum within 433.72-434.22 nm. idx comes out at 21.9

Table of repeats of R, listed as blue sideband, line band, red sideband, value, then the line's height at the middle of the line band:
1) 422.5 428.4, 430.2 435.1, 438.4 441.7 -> -0.50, 19.3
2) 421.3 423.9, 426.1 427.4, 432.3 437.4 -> -0.29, 14.5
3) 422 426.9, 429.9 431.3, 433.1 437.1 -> 0.17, 18.9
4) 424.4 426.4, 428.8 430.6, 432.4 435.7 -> 0.21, 18.9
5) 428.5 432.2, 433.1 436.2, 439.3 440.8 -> -0.19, 21.3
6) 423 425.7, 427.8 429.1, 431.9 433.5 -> 0.12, 18.4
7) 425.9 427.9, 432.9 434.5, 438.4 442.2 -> -0.22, 20.8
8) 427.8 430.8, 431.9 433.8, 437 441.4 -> -0.33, 19.6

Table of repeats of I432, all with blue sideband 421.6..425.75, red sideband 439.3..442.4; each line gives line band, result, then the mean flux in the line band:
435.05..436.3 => 0.00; 22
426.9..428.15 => 0.00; 15.1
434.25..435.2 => -0.04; 22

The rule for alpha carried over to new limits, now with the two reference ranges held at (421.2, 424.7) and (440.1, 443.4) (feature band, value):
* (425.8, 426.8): -0.20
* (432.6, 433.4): -0.21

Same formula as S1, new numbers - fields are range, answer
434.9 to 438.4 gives 30.95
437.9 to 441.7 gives 31.84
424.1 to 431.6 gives 25.06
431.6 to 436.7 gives 29.49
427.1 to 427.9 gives 21.24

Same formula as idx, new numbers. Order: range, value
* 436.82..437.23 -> 24.5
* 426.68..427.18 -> 18.2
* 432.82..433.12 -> 25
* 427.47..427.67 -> 8.46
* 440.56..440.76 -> 20.5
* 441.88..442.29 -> 30.5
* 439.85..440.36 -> 27.5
